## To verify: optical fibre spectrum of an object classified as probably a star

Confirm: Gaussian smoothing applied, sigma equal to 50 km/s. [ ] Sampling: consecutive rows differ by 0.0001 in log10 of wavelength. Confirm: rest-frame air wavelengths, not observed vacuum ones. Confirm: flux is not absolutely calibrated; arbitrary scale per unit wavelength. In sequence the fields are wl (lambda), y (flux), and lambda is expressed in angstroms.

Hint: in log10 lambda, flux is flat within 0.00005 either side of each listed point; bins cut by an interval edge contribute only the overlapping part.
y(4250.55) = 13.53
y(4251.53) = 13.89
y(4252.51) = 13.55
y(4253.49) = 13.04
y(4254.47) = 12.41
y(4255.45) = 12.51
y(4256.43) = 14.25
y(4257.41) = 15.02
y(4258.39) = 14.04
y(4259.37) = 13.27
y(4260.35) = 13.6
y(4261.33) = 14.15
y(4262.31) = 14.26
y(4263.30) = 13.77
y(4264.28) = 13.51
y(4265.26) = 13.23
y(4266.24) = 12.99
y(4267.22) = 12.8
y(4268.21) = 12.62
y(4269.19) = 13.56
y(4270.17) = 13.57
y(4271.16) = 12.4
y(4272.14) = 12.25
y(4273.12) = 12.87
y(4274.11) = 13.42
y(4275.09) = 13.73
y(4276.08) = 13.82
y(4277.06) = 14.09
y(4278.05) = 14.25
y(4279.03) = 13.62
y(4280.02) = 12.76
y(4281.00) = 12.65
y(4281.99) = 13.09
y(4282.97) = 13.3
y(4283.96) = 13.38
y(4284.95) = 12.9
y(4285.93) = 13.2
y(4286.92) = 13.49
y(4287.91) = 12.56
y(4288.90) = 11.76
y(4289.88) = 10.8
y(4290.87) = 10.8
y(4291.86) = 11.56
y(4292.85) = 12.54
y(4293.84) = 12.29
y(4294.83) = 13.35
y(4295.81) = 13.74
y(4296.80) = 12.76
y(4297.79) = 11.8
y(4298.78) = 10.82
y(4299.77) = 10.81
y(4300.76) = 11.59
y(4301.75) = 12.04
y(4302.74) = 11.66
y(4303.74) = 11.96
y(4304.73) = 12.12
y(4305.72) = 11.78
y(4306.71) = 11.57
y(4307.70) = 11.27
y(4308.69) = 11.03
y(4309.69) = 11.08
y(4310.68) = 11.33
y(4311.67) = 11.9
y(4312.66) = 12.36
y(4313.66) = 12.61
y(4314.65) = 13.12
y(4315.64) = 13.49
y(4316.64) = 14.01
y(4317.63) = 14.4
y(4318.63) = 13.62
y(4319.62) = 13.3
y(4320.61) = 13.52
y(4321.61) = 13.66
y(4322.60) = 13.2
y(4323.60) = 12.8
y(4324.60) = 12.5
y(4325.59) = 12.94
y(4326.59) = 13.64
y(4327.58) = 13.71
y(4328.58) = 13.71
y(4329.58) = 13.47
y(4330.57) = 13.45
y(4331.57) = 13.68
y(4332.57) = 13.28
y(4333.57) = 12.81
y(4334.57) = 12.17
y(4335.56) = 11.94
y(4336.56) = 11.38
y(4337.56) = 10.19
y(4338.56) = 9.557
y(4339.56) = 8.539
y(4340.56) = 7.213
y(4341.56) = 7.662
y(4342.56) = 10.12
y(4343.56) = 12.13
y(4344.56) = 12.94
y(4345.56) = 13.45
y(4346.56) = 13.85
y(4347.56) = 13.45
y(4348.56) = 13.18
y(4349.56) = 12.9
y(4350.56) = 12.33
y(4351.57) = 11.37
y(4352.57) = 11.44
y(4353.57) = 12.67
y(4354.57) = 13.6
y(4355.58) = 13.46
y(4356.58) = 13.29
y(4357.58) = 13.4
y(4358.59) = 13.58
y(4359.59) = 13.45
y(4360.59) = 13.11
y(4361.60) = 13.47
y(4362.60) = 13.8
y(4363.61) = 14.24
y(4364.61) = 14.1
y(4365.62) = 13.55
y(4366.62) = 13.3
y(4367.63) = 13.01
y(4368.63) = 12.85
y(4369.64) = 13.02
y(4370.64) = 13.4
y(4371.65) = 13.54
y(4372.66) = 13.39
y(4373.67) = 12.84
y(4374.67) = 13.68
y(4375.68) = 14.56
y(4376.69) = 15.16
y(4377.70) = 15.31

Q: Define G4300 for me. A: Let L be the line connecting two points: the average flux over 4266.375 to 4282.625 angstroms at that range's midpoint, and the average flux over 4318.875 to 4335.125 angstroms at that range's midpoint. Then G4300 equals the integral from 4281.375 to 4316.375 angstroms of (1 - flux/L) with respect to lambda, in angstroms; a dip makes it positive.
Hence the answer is 2.8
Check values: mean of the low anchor 13.2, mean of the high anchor 13.2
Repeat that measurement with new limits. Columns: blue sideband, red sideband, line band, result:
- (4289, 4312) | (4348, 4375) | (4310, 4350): 0.0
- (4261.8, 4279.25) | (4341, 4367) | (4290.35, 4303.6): 1.2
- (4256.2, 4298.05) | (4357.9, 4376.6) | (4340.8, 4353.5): 1.4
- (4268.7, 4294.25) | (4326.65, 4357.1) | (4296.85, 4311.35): 1.2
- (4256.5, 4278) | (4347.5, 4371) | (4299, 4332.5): 1.7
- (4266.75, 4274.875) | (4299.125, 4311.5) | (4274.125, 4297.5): -1.0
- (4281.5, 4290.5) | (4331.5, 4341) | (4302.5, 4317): -0.2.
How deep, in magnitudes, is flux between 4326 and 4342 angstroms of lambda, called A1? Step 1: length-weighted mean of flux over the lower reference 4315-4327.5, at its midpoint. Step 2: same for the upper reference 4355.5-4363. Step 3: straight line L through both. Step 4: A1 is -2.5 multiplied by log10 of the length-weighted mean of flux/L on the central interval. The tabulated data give 0.15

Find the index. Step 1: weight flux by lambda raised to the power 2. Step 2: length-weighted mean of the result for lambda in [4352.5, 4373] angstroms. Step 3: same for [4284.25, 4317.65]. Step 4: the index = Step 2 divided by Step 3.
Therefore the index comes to 1.1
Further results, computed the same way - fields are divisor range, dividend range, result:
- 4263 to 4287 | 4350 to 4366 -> 1.03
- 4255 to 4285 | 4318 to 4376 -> 0.98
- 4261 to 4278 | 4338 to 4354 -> 0.89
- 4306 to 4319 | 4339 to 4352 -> 0.94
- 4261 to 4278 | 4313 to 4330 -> 1.03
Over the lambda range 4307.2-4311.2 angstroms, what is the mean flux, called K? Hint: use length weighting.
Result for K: 11.2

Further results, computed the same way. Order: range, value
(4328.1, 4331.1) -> 13.5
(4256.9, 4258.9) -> 14.5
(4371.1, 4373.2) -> 13.4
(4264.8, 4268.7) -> 12.9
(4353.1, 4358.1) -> 13.3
